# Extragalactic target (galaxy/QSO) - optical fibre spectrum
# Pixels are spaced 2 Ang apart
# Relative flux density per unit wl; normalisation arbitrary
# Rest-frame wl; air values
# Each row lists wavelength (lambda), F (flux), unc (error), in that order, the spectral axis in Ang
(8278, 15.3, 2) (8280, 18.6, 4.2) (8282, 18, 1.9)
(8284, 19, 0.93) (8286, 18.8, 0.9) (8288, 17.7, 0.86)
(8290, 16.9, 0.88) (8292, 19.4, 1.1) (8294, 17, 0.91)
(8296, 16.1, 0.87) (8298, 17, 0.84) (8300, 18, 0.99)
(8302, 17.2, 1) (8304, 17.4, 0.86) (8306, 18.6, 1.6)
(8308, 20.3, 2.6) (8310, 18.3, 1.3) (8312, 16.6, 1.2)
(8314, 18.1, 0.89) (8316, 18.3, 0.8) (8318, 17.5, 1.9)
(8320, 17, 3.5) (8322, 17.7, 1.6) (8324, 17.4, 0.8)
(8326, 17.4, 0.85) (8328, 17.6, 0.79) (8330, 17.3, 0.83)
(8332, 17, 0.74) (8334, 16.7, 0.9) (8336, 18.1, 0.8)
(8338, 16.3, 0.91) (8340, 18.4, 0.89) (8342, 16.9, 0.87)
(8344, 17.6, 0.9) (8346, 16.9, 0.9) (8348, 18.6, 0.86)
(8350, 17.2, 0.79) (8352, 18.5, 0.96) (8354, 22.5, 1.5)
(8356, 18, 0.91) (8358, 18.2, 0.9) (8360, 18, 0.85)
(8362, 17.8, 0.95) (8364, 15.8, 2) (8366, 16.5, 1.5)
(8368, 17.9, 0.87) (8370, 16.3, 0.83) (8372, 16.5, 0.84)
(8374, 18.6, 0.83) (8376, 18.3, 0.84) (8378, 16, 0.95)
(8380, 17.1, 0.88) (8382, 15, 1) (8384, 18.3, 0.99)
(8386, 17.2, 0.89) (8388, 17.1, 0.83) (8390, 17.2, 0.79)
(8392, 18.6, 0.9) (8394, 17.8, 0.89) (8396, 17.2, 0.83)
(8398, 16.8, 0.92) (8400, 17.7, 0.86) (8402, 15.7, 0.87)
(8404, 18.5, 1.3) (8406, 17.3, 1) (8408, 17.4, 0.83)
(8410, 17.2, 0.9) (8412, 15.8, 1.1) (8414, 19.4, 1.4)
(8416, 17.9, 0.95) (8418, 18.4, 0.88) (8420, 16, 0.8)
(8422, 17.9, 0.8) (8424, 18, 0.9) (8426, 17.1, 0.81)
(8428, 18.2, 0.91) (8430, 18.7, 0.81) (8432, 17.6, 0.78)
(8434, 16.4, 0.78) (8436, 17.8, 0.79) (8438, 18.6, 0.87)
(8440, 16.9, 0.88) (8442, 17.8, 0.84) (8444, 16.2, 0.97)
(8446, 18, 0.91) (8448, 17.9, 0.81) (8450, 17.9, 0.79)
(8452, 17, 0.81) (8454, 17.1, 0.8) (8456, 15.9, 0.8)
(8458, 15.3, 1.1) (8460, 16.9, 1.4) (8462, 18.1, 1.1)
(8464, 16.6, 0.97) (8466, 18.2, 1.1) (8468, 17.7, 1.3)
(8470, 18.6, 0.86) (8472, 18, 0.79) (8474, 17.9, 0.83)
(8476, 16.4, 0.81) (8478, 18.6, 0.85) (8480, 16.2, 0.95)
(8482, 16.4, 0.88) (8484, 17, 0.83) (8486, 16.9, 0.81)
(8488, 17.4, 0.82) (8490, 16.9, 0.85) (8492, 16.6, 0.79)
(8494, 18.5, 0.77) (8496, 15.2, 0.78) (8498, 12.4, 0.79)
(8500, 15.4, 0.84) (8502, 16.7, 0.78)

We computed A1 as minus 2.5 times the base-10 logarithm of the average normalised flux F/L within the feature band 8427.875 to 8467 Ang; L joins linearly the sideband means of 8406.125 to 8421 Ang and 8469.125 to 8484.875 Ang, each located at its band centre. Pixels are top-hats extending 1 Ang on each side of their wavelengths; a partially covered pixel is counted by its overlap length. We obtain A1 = 0.00 mag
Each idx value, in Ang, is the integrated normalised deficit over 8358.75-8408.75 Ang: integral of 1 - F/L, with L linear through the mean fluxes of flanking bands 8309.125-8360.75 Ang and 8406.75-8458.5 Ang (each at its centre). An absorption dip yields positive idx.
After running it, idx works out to 1.0 Ang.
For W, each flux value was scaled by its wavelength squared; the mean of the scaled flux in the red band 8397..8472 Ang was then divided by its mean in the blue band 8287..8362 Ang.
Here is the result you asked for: 1.0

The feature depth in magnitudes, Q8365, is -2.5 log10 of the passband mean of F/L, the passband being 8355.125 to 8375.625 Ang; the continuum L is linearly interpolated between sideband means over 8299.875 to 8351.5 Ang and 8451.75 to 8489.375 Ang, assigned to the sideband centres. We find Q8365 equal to 0.01 mag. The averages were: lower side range 17.6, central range 17.4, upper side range 17.2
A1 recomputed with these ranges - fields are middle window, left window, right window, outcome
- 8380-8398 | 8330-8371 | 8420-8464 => 0.016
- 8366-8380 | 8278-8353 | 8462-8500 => 0.014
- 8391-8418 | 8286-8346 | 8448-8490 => -0.009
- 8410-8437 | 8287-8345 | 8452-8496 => -0.020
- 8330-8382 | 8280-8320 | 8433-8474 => 0.010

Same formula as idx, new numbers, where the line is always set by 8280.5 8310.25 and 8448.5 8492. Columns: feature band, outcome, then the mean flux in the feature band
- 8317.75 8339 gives 0.68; 17.3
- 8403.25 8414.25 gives 0.01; 17.5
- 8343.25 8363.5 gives -0.64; 18.3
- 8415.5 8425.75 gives -0.10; 17.6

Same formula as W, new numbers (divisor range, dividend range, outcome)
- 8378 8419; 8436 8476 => 1.02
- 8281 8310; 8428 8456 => 1.01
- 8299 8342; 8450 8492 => 1.01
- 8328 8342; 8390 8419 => 1.03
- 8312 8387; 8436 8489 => 1.01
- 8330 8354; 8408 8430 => 1.02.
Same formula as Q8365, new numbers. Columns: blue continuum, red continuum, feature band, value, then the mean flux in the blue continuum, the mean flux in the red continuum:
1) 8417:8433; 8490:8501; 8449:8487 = -0.04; 17.7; 15.7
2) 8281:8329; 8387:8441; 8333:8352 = 0.01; 17.8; 17.5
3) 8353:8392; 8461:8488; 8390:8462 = 0.00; 17.5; 17.4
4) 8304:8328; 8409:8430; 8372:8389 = 0.04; 17.9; 17.6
